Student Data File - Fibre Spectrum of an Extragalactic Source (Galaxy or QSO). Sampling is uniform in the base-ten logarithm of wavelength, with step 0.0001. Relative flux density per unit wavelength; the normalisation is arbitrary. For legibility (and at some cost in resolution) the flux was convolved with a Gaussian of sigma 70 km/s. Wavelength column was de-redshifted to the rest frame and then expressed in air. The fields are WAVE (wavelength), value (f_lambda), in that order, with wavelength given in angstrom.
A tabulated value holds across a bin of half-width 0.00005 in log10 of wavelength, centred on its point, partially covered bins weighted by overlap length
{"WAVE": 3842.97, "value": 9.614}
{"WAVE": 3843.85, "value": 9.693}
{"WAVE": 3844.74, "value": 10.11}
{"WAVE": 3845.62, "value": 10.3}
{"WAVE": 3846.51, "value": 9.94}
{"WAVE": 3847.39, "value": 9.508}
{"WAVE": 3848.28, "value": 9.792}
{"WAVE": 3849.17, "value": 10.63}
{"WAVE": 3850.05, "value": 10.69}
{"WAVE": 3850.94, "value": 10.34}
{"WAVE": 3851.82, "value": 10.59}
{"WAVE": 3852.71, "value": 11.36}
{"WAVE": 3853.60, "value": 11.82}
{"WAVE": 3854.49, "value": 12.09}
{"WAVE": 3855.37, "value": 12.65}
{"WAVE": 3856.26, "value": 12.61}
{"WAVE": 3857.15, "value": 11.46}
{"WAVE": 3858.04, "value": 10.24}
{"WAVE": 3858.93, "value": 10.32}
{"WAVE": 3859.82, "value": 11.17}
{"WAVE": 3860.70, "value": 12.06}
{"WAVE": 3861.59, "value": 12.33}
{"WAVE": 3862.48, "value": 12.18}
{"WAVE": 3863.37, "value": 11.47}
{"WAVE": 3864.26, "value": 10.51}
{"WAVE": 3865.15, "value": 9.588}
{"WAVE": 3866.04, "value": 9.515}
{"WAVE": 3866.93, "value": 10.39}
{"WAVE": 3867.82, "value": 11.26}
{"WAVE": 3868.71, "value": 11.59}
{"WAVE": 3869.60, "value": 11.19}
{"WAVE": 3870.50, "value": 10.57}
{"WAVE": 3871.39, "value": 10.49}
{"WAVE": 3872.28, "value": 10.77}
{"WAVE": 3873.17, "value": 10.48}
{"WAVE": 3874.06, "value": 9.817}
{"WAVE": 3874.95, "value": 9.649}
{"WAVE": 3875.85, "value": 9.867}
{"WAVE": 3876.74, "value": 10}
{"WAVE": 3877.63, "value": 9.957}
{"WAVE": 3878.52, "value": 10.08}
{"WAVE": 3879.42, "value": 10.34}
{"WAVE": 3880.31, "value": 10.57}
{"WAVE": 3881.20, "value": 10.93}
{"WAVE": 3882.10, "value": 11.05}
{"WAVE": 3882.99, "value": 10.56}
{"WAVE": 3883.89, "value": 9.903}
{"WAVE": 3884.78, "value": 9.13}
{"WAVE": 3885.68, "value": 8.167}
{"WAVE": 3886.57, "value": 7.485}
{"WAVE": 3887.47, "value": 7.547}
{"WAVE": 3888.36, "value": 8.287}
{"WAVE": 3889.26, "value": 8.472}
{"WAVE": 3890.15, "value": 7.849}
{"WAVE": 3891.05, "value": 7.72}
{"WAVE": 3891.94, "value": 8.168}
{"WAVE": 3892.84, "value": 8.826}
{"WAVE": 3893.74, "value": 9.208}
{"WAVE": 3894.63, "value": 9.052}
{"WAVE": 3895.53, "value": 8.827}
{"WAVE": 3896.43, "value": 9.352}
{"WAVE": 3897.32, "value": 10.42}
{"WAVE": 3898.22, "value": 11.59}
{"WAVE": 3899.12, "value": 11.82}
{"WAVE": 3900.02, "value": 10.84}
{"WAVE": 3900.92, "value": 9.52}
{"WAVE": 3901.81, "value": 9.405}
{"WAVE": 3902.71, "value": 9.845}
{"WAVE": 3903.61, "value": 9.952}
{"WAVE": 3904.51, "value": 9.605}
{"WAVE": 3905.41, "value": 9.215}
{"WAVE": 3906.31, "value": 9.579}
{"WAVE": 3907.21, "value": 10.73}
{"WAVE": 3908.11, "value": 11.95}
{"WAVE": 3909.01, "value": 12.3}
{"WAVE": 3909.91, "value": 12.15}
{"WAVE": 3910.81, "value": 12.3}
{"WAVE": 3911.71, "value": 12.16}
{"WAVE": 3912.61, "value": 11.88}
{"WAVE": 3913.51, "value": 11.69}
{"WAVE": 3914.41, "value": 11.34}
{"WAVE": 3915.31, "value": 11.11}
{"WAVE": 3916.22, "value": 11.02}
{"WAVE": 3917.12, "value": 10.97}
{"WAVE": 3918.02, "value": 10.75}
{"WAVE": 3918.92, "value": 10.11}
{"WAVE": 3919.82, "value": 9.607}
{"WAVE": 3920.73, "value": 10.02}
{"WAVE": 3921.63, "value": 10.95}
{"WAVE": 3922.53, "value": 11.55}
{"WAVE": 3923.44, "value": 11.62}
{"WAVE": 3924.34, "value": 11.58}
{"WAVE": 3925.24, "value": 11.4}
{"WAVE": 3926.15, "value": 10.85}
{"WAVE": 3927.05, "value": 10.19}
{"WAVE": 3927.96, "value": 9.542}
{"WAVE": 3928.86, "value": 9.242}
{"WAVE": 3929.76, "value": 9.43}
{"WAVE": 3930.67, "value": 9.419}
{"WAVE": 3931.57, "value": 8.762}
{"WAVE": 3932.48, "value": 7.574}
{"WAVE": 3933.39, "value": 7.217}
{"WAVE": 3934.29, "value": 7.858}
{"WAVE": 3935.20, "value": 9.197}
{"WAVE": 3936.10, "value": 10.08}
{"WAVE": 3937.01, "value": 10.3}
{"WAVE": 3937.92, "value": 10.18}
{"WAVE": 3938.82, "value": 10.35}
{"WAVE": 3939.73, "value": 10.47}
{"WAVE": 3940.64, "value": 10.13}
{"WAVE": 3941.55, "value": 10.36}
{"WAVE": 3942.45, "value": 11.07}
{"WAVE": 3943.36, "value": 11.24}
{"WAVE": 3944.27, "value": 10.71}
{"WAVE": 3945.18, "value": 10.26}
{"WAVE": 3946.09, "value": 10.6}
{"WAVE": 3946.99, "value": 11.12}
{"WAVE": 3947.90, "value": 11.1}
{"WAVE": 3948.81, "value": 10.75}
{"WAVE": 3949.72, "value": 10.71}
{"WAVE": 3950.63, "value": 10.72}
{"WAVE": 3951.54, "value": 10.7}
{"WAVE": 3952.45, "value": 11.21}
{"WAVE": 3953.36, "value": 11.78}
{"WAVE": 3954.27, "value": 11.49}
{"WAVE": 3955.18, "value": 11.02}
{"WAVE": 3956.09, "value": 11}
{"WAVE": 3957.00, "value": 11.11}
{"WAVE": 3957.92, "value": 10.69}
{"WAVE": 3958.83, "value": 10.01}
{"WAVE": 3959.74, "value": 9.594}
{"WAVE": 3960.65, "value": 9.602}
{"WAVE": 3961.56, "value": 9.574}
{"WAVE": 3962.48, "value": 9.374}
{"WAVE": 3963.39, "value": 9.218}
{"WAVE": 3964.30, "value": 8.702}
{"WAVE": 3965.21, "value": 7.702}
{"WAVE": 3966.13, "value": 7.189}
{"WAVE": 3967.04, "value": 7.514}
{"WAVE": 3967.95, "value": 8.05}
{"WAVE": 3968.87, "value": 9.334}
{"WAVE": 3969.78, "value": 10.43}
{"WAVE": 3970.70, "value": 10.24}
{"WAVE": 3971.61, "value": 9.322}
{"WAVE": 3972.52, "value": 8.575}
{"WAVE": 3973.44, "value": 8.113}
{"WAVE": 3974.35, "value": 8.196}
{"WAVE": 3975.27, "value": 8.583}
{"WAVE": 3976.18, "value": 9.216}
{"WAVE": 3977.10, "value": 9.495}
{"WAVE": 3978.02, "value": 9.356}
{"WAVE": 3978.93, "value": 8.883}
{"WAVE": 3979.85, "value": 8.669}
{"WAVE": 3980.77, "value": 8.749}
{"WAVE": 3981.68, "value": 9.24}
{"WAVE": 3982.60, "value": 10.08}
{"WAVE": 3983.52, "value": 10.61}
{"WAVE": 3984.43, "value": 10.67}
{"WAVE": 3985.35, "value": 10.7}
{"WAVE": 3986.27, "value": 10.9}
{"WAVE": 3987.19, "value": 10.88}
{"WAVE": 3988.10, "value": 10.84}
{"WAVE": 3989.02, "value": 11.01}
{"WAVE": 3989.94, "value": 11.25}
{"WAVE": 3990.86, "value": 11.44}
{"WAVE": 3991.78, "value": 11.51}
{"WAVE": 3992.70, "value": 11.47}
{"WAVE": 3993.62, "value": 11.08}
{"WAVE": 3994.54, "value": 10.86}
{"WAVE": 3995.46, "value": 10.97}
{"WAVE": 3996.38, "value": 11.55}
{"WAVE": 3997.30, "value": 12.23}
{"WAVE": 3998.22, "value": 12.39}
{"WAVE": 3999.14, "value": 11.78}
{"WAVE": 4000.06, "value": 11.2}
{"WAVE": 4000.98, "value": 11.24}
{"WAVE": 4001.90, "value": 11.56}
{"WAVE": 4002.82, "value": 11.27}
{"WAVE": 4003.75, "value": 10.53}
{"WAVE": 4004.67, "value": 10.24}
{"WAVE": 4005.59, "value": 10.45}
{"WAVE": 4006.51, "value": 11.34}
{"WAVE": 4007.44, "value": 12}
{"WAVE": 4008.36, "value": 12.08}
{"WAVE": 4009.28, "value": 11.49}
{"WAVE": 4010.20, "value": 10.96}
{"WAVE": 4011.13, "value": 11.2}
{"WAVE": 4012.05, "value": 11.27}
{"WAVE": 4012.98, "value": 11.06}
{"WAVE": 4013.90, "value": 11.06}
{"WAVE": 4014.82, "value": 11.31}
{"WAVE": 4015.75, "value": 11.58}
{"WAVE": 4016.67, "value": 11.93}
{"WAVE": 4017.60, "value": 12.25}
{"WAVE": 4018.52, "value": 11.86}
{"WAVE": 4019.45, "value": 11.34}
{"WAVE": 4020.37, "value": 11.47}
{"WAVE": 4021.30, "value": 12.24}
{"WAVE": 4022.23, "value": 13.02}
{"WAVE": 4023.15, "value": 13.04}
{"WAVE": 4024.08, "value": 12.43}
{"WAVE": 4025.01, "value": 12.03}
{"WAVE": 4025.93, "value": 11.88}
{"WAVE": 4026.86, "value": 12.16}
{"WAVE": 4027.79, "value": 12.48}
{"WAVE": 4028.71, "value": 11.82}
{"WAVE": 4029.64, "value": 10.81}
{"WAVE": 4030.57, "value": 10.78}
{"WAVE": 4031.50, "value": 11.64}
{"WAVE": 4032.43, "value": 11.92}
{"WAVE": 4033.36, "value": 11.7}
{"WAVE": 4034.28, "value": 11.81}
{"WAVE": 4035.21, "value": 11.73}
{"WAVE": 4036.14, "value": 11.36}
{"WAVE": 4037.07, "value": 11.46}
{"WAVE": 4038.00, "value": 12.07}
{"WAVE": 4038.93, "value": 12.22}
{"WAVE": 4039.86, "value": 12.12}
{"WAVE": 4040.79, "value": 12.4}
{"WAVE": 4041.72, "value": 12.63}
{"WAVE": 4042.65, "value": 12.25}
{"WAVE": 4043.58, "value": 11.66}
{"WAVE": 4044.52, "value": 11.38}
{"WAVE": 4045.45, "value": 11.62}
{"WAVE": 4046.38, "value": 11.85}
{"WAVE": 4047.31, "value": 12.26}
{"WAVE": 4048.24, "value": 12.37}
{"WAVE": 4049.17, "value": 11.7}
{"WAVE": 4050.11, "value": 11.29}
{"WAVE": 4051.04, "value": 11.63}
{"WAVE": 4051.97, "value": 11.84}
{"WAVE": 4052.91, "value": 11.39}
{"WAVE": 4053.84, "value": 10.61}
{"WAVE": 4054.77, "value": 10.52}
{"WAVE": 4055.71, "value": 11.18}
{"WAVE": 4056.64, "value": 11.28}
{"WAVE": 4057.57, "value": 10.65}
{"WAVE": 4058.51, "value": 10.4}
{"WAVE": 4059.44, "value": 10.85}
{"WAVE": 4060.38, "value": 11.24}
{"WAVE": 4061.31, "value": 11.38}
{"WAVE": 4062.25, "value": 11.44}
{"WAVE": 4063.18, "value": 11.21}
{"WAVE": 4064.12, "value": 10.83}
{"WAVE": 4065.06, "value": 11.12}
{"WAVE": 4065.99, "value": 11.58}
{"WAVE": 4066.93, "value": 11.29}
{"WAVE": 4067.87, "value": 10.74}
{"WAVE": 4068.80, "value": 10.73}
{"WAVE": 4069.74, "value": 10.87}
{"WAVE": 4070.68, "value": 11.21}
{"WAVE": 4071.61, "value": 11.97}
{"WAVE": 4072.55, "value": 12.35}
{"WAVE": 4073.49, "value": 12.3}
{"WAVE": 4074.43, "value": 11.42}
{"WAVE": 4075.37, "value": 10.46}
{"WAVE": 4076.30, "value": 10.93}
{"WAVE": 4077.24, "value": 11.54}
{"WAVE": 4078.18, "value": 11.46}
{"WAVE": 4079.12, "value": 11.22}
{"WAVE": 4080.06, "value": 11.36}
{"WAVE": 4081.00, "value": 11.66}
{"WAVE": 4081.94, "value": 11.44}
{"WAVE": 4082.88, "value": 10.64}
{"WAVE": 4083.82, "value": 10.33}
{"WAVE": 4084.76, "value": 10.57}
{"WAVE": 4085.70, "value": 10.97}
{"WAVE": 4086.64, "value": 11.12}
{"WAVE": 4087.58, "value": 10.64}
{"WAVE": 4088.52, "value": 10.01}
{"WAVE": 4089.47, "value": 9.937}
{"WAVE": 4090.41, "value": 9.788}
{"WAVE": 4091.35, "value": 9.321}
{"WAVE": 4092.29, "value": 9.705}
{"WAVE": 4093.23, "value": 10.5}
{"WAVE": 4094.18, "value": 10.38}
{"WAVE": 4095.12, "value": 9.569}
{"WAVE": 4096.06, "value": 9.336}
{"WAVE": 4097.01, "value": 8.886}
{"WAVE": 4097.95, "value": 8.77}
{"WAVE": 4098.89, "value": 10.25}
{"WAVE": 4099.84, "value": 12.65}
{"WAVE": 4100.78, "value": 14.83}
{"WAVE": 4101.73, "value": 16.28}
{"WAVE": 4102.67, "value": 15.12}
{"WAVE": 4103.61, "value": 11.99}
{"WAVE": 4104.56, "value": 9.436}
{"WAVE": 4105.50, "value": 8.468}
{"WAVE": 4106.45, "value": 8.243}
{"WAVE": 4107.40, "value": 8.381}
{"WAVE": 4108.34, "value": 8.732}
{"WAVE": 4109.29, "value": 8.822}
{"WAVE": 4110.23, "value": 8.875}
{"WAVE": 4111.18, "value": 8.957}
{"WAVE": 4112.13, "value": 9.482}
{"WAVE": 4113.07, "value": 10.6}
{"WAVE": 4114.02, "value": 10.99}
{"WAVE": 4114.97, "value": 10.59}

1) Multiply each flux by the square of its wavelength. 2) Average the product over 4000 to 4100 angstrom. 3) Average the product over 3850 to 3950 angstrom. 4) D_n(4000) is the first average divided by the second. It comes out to 1.18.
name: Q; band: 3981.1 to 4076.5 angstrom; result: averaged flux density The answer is 11.4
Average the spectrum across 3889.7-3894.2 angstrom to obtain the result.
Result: 8.37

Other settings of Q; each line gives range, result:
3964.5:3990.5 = 9.42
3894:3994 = 10.2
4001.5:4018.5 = 11.3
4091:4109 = 10.6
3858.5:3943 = 10.2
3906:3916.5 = 11.5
